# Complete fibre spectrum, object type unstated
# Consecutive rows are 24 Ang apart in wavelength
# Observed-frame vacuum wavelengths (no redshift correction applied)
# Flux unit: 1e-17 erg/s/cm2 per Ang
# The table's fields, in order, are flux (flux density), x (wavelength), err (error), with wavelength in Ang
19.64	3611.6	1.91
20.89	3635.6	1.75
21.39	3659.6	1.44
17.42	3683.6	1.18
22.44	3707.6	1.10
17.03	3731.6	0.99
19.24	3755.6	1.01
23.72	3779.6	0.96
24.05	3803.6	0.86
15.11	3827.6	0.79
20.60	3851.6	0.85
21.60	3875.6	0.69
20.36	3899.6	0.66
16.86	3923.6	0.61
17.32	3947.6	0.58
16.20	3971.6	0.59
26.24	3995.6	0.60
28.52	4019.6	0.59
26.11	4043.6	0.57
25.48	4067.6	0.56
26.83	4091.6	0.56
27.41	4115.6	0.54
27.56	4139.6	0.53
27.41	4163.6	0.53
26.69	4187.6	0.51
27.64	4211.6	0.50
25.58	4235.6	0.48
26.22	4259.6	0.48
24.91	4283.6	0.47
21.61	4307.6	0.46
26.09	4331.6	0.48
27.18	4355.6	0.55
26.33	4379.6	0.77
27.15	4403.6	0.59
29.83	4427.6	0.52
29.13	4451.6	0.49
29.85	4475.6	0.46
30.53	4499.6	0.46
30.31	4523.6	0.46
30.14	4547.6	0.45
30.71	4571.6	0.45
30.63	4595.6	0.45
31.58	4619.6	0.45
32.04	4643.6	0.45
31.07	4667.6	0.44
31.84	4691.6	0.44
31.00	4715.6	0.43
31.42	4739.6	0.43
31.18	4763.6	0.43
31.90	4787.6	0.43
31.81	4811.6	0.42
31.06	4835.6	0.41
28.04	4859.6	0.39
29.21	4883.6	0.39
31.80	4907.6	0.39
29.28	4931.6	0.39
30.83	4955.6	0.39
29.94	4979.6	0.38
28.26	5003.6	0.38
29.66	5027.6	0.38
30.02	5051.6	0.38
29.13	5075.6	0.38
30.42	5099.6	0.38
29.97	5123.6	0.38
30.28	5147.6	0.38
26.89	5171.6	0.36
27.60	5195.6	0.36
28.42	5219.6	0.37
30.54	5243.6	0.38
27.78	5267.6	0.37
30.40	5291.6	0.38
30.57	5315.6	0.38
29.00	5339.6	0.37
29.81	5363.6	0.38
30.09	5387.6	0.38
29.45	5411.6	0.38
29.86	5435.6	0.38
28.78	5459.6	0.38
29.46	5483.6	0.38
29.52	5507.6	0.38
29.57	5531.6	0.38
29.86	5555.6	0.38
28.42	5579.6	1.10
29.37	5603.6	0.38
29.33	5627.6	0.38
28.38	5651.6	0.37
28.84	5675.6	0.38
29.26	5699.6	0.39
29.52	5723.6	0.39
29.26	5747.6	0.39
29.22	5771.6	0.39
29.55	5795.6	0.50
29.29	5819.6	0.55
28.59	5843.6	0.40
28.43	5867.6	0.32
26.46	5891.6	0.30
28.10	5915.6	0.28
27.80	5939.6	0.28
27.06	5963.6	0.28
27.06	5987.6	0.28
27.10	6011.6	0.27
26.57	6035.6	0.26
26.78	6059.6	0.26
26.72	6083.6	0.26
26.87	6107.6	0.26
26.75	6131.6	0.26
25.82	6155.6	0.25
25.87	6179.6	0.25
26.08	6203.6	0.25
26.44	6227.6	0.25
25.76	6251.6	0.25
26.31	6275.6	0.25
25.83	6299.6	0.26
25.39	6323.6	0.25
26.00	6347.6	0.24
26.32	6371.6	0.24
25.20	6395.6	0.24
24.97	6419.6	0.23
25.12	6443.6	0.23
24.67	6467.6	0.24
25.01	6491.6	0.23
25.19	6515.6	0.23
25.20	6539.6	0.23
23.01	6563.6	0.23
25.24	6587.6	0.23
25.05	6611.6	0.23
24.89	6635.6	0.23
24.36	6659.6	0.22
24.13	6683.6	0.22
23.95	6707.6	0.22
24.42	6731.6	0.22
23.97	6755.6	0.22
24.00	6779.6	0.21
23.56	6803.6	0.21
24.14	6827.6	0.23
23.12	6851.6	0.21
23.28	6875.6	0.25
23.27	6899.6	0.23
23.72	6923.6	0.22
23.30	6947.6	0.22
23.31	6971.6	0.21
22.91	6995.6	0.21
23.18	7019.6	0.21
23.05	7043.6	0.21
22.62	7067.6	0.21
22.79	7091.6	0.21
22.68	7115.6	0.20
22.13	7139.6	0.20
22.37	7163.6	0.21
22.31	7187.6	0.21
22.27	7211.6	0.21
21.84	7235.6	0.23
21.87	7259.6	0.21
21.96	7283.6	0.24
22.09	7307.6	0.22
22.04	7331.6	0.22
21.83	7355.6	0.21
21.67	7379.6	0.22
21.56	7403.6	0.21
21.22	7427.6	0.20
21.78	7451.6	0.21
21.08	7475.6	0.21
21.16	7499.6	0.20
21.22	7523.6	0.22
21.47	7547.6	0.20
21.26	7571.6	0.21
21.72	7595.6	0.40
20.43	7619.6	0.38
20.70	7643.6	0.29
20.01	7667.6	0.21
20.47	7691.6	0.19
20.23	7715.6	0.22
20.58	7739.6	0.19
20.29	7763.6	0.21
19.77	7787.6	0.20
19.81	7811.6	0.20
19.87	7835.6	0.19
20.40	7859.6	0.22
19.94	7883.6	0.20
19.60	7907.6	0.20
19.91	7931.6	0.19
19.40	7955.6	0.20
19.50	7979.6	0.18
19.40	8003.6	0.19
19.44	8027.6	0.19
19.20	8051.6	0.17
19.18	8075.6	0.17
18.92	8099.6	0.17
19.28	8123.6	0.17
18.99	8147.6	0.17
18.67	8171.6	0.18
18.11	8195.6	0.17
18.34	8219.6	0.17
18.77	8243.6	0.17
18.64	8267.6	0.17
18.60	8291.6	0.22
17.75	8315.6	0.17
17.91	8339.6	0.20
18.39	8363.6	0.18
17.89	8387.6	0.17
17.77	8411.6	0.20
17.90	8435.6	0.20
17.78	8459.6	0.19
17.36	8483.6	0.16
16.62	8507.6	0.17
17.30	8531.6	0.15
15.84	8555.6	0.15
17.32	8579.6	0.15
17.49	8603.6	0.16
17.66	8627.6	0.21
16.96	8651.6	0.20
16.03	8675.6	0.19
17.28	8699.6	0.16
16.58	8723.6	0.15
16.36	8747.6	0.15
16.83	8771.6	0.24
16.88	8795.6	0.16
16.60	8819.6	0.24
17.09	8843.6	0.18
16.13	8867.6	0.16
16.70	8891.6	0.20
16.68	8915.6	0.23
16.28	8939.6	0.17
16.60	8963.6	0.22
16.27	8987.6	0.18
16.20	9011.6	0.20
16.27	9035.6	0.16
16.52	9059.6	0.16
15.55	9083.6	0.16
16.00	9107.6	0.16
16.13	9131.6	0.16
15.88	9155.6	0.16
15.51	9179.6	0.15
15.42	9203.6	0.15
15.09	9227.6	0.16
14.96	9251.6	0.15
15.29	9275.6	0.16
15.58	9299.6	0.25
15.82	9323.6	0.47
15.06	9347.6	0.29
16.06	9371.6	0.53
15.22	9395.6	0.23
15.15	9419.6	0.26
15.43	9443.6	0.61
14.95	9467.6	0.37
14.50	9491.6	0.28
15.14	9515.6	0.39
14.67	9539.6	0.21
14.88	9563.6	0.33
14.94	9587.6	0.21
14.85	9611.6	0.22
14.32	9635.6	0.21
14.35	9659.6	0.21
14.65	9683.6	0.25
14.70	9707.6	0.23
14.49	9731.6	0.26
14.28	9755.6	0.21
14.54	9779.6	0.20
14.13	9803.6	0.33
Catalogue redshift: 0.00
